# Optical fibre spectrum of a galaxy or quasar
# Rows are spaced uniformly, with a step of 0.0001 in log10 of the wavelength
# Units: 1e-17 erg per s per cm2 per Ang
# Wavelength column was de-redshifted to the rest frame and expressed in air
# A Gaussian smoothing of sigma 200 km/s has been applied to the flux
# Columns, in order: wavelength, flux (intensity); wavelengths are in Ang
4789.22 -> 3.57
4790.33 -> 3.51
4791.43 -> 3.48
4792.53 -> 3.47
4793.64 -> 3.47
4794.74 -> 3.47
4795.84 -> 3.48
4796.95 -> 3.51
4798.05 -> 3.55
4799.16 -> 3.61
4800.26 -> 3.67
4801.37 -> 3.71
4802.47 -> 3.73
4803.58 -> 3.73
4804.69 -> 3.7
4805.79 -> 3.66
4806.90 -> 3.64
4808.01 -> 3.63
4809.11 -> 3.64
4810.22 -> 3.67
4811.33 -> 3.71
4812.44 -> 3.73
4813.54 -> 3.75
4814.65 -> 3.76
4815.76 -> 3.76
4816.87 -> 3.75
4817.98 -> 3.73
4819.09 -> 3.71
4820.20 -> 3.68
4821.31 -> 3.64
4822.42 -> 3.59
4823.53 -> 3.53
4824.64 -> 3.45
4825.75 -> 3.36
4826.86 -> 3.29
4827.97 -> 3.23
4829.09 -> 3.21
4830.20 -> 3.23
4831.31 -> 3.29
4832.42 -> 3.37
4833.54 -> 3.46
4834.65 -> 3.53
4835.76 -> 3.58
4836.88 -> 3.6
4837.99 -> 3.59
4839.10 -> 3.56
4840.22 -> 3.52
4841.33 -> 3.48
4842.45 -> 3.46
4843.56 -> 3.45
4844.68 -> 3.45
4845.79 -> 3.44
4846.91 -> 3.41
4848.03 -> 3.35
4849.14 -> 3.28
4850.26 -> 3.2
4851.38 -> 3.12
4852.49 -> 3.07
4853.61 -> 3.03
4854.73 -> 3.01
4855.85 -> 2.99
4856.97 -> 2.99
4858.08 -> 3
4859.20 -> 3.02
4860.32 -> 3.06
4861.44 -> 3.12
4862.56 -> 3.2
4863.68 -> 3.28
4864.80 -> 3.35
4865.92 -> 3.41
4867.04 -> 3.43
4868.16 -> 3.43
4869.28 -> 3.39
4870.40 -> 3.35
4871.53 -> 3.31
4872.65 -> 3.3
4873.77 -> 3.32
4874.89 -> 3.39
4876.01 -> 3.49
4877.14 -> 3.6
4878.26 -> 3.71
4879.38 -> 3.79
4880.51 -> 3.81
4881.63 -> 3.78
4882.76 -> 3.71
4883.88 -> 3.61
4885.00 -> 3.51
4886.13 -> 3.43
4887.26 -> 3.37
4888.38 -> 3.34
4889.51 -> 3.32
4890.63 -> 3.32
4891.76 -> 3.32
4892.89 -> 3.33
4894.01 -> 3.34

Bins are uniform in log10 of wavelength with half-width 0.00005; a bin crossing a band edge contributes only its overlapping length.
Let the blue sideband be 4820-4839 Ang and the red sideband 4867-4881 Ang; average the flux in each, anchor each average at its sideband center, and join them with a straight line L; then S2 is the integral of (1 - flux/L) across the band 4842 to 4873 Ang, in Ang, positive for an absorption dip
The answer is 2.0 Ang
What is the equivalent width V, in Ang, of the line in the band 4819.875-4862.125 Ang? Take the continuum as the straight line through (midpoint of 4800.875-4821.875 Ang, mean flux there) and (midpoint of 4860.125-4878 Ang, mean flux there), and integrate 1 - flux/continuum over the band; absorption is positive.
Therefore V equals 2.3 Ang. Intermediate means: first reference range 3.7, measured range 3.33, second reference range 3.35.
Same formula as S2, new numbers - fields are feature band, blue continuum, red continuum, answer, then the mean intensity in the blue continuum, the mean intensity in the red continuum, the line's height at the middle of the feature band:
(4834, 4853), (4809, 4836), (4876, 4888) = 0.8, 3.54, 3.62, 3.57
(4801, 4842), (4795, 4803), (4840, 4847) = -0.5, 3.61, 3.46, 3.53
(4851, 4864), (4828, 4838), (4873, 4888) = 1.6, 3.41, 3.57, 3.49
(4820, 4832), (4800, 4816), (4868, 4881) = 0.8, 3.7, 3.49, 3.64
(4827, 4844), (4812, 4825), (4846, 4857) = -0.1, 3.68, 3.16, 3.41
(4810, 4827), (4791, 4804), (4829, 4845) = -0.6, 3.57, 3.46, 3.51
